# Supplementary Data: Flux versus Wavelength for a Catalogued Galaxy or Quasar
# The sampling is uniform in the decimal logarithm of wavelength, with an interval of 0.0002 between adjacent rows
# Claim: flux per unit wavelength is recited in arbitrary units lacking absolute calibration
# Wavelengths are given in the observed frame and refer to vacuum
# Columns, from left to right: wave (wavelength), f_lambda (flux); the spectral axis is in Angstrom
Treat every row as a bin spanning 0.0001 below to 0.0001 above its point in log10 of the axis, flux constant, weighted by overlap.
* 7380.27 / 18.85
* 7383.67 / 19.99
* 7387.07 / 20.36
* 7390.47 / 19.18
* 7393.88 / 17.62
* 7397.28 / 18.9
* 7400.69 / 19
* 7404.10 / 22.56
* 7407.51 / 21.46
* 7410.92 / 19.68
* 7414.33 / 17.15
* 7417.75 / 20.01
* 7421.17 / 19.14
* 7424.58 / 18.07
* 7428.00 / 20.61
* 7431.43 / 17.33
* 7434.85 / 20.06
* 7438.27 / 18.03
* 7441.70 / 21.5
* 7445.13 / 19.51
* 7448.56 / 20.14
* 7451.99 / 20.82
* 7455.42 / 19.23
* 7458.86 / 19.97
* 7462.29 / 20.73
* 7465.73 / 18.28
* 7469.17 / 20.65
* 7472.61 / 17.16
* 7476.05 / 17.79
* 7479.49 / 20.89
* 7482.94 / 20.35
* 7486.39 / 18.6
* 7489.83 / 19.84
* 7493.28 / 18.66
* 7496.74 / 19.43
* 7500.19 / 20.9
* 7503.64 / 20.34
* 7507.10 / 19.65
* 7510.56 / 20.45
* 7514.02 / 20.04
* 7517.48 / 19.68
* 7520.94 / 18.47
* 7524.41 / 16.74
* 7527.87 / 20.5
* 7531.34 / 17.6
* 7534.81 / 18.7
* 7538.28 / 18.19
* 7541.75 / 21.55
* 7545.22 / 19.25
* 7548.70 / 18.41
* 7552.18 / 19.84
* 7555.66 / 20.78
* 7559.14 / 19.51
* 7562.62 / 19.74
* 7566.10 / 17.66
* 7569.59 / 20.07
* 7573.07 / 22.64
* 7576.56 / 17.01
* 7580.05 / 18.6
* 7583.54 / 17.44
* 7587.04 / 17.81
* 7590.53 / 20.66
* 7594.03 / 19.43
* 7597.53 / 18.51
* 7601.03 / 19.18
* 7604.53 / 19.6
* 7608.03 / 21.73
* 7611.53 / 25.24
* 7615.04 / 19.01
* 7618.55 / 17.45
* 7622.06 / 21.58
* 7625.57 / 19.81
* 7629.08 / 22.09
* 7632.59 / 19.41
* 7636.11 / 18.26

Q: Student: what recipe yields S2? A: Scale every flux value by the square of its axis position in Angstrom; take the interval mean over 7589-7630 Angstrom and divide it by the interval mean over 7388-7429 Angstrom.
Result 1.1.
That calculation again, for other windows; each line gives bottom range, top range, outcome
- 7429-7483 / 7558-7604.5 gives 1.01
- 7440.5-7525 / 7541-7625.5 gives 1.03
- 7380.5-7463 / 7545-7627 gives 1.05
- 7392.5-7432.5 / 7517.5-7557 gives 1.02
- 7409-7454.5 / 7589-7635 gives 1.10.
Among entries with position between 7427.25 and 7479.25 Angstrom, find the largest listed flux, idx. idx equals 21.5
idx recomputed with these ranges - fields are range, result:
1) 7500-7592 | 22.64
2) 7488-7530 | 20.9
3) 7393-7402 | 19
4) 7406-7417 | 21.46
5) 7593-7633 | 25.24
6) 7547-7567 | 20.78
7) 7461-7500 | 20.89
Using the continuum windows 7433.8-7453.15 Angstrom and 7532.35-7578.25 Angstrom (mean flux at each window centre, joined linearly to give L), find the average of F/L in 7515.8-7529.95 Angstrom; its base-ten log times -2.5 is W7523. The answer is 0.05 mag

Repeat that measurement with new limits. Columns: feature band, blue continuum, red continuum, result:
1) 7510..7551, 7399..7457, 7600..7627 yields 0.06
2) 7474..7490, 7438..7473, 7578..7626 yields 0.02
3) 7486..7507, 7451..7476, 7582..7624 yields -0.01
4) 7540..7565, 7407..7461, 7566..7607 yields -0.03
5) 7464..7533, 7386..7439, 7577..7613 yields 0.01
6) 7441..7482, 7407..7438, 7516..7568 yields -0.03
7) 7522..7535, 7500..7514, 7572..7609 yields 0.09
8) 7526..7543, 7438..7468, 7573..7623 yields 0.03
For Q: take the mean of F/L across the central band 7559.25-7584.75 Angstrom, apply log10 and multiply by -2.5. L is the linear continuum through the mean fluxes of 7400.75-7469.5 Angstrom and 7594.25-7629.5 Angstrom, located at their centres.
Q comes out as 0.06 mag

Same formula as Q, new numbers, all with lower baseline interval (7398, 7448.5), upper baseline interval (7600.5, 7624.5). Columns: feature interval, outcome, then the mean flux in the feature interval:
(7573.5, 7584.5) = 0.119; 18.3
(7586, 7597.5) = 0.066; 19.3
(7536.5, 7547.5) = 0.033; 19.6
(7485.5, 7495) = 0.047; 19.1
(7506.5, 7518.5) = 0.003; 20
